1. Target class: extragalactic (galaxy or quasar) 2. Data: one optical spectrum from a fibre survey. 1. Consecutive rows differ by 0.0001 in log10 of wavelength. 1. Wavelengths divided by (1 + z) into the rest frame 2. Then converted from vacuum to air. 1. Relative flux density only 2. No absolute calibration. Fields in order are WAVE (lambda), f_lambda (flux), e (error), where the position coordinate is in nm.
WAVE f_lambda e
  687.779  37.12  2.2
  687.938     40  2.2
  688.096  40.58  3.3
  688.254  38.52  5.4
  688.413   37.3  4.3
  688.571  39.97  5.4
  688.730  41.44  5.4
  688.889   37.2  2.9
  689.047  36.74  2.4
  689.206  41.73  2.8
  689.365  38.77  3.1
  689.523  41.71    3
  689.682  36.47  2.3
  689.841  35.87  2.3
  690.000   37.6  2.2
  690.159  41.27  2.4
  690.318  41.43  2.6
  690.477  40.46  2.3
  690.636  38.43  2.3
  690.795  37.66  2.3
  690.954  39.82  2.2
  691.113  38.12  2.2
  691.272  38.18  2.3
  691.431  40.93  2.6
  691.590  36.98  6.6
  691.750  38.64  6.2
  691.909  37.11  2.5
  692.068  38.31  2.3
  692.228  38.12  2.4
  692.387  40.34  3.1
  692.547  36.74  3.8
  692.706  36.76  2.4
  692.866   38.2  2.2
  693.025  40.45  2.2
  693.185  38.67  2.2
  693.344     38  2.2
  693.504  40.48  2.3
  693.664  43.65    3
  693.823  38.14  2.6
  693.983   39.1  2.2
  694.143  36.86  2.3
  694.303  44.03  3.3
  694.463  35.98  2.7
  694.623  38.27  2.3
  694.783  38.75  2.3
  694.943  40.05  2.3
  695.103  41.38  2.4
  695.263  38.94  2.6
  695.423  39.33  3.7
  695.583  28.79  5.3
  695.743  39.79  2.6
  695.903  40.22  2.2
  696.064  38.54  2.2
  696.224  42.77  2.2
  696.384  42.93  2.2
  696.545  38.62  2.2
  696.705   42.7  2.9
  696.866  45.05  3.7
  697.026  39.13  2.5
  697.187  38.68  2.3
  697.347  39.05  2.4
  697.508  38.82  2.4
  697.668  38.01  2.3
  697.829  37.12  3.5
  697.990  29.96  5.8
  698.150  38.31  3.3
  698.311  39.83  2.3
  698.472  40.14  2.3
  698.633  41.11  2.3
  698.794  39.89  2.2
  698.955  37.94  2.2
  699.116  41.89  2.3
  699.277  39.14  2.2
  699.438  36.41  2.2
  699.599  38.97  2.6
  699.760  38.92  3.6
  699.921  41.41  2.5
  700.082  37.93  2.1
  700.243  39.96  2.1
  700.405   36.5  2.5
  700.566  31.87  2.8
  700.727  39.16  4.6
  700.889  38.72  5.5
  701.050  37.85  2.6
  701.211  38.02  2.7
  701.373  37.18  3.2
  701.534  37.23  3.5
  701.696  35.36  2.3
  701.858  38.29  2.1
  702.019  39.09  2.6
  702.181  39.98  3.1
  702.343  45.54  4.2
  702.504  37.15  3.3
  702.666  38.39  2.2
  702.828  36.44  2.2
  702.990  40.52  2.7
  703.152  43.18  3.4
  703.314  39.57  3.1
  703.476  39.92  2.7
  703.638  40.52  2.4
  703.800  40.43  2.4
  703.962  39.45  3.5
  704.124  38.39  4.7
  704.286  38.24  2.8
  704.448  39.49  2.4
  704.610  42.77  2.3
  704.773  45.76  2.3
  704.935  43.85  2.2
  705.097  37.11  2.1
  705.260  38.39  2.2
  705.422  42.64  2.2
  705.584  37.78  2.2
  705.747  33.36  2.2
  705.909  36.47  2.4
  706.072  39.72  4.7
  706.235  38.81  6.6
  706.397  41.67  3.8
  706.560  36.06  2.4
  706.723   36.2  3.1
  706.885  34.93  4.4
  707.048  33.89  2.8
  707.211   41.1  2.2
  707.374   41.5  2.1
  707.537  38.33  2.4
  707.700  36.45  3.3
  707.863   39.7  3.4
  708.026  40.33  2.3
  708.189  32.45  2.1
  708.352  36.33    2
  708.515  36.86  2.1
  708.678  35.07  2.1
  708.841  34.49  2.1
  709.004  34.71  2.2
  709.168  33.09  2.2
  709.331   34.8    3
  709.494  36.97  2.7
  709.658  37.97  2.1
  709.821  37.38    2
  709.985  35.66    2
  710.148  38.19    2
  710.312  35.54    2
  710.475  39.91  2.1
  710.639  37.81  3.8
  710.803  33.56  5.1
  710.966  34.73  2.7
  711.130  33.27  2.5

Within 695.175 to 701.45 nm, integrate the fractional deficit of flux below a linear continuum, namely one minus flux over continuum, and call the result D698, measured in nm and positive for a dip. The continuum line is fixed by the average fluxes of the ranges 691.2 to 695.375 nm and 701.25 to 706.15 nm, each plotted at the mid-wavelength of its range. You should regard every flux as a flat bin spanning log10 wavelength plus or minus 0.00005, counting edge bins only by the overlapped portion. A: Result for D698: 0.07 nm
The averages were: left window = 39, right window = 39.4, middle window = 38.7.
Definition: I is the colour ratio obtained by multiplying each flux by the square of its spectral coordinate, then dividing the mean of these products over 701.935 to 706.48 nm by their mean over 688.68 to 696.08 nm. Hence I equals 1.06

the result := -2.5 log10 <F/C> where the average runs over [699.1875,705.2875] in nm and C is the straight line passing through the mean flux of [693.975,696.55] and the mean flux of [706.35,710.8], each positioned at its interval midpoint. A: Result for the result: -0.035 mag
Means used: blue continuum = 39.1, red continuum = 36.8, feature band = 39.1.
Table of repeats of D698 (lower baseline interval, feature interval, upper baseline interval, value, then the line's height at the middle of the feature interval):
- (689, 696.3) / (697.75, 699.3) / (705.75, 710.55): -0.01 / 38.2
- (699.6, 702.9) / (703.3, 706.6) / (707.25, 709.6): -0.19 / 37.4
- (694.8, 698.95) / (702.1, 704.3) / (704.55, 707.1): -0.06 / 38.8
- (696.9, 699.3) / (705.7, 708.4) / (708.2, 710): -0.10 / 36.2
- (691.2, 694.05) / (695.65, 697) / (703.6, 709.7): -0.09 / 38.6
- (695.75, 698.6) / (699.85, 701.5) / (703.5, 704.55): 0.07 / 39.5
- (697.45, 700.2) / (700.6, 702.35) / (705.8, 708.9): 0.00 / 38.2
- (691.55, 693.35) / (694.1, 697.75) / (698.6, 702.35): -0.10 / 38.4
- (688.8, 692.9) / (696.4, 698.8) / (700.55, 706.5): -0.01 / 38.9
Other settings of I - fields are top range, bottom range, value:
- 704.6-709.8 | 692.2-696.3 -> 1.00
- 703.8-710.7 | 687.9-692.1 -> 1.02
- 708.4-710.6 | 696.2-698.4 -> 0.96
